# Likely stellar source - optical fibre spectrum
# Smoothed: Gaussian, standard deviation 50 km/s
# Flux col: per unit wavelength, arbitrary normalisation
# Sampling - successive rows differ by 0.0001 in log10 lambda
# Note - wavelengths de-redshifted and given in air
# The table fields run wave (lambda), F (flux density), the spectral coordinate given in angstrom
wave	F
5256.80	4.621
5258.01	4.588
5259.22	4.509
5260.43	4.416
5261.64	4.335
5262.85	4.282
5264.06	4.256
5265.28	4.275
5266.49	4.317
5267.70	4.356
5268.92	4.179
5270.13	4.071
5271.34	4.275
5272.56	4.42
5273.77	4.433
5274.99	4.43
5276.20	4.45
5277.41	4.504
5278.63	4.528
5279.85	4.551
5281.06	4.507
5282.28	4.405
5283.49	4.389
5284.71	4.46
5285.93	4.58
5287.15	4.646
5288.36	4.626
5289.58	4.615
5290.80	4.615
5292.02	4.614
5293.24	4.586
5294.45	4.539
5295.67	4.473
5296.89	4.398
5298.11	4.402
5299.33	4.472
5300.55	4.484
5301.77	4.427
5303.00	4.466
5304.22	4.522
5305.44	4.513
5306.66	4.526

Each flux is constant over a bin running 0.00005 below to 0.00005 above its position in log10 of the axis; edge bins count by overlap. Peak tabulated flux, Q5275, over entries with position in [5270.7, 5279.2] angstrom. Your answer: 4.528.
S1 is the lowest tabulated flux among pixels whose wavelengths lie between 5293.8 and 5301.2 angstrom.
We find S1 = 4.398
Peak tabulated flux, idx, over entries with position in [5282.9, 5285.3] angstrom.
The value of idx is 4.46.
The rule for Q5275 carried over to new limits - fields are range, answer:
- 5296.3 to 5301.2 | 4.484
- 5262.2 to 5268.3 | 4.356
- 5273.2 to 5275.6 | 4.433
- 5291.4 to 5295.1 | 4.614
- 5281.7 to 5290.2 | 4.646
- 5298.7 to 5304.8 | 4.522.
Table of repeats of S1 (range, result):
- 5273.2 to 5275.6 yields 4.43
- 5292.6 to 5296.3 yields 4.473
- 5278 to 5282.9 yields 4.405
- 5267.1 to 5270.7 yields 4.071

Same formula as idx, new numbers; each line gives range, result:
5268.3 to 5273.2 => 4.42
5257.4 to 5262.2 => 4.588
